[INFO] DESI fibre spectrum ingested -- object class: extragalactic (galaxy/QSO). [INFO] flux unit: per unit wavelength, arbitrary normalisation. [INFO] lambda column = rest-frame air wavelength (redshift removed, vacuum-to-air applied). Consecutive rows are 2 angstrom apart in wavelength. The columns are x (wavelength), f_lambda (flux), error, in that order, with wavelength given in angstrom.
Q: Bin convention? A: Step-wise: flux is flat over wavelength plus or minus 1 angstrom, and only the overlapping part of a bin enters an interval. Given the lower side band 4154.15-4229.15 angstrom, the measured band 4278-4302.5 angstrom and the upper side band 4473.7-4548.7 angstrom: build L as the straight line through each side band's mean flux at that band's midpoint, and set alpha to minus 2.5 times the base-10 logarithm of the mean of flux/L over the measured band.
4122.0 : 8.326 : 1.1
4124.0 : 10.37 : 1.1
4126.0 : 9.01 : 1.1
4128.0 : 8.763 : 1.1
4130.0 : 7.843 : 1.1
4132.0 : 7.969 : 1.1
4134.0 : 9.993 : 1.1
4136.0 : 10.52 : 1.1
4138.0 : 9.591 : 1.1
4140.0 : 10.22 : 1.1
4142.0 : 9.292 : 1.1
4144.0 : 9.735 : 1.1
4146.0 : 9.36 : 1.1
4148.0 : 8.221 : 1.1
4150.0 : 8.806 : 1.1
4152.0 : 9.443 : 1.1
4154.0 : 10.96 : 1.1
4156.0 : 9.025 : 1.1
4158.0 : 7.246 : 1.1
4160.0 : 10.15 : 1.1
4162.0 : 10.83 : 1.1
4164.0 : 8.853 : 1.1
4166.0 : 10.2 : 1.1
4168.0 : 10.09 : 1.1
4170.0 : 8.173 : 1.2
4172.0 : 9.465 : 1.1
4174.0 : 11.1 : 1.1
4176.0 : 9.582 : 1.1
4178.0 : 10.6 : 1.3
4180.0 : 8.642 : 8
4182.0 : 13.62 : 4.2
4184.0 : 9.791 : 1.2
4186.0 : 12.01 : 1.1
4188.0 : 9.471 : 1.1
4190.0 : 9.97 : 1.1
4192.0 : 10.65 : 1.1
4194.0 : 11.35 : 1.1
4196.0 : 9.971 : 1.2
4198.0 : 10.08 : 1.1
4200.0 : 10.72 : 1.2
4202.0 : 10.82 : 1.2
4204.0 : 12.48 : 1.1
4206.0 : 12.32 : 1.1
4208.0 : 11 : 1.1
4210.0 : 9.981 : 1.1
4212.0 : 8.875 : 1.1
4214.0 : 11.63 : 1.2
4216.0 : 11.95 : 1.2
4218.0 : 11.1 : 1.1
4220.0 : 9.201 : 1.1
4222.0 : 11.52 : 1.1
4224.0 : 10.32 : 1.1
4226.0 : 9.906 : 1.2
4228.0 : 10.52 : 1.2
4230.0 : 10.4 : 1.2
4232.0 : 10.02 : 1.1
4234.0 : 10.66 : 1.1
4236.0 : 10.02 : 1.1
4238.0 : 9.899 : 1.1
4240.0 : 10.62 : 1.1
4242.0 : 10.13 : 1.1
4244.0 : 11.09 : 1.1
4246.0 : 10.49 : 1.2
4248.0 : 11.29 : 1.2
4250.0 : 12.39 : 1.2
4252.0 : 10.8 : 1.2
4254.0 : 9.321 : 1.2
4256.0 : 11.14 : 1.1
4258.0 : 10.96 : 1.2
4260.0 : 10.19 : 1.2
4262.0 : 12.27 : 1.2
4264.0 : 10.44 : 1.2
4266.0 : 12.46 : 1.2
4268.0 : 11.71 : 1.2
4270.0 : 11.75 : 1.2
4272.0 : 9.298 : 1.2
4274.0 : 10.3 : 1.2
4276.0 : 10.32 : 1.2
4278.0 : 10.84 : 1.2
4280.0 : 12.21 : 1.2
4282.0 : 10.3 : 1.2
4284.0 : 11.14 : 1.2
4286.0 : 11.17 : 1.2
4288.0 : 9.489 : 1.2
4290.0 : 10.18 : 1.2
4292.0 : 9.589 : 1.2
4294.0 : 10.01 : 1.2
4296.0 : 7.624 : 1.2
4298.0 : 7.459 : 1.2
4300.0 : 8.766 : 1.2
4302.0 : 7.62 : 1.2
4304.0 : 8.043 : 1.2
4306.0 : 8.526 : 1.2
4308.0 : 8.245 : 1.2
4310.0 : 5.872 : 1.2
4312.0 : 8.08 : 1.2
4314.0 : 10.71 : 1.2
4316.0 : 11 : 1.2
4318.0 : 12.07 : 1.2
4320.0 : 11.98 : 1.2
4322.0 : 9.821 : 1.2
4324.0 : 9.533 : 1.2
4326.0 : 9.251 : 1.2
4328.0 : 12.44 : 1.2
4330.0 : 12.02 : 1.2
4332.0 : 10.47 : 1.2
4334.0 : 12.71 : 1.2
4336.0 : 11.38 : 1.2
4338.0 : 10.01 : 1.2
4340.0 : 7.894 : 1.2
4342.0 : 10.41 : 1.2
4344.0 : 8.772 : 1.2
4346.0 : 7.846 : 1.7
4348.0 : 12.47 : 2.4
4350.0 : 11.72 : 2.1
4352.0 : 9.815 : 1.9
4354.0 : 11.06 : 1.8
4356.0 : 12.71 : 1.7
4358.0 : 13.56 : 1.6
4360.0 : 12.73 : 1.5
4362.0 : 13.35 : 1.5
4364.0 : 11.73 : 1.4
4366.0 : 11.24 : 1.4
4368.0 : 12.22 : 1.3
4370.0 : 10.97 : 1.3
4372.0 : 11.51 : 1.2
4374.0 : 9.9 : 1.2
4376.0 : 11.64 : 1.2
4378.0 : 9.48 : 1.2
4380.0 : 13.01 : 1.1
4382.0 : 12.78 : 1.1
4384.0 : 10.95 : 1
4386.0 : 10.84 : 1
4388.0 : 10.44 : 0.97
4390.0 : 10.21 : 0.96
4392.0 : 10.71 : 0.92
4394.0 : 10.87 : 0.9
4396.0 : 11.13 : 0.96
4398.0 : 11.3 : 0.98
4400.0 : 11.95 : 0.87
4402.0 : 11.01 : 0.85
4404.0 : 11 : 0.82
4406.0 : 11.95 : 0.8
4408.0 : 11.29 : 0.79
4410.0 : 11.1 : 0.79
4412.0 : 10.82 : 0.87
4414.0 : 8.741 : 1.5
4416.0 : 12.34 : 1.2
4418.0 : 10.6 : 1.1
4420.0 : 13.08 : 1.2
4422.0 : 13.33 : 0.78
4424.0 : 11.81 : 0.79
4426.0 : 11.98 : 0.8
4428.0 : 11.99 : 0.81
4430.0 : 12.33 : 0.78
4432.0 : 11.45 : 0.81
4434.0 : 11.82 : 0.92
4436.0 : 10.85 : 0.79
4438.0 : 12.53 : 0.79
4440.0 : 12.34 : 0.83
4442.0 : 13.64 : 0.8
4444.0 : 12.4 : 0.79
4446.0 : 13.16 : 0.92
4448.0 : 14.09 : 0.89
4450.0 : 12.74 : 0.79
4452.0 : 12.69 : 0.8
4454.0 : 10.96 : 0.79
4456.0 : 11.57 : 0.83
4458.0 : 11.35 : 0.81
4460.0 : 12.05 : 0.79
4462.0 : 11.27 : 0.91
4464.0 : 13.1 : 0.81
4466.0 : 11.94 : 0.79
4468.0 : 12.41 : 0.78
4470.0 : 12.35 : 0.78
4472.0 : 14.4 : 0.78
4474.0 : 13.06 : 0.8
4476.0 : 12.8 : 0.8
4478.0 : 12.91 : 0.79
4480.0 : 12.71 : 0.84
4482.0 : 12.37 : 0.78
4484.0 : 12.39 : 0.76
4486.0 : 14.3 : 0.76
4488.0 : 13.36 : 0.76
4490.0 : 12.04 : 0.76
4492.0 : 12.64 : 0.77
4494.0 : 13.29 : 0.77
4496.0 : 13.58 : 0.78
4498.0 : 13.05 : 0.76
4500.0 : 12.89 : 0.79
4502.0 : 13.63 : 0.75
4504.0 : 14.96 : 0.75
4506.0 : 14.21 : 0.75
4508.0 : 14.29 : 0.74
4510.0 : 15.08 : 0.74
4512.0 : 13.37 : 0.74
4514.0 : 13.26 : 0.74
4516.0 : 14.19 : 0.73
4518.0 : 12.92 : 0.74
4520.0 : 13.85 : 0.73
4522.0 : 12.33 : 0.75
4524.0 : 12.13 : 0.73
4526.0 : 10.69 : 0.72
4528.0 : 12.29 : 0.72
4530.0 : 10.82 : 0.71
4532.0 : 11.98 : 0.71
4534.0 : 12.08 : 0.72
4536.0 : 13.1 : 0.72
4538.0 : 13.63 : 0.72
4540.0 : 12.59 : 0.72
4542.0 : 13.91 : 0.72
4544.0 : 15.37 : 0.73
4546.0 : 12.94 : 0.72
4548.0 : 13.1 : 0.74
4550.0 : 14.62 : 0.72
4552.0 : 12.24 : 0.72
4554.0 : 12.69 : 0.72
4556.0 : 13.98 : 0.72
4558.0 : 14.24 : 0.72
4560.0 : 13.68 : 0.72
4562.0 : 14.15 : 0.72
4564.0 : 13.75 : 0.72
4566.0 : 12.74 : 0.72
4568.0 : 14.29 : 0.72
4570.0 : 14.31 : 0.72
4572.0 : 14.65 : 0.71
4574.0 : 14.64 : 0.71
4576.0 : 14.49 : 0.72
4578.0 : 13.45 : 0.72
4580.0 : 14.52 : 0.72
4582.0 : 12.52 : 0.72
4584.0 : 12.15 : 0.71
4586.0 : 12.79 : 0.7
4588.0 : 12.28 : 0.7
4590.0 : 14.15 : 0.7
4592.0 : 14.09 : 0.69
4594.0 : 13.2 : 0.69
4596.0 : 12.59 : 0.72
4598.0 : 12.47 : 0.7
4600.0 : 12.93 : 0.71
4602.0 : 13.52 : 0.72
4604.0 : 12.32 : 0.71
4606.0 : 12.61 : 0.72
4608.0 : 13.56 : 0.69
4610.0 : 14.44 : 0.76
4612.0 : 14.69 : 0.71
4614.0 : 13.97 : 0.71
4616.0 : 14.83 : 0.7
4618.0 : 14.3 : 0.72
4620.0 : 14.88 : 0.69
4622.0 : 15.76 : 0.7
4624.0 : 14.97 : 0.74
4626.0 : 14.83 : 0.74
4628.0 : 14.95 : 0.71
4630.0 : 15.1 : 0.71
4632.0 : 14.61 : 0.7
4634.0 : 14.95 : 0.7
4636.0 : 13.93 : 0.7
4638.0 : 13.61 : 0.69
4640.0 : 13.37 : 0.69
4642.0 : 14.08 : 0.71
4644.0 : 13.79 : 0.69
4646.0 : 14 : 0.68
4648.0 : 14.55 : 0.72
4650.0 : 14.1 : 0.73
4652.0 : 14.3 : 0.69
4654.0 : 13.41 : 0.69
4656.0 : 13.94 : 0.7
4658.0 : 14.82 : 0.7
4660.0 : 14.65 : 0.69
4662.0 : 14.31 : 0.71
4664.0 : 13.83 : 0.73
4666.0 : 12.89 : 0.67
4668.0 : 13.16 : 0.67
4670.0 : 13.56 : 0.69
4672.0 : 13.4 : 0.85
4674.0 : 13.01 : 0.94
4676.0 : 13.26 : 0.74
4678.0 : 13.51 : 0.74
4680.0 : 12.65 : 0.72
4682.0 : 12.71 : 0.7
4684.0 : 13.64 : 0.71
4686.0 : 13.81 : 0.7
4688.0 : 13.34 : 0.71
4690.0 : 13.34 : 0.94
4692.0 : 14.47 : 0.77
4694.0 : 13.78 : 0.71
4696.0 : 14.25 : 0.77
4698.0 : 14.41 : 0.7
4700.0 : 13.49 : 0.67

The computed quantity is 0.15 mag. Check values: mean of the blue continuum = 10.4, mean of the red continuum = 13.1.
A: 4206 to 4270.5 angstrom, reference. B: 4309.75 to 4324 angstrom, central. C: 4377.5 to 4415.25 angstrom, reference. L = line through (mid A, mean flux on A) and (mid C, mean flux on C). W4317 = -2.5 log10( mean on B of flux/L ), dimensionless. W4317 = 0.08 mag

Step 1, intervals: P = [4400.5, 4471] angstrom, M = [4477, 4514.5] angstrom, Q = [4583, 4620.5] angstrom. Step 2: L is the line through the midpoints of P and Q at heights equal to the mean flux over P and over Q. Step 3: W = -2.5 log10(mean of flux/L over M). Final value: -0.08 mag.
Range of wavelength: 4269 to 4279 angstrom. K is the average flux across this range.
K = 10.5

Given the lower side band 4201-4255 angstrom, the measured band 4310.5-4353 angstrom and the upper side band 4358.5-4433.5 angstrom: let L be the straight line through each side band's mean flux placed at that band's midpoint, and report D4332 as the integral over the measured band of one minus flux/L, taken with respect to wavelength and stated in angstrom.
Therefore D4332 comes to 2.78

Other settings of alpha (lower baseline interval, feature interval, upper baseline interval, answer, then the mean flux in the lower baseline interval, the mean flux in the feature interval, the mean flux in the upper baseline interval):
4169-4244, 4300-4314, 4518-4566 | 0.370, 10.5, 8.02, 13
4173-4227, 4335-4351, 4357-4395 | 0.129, 10.7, 10.1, 11.5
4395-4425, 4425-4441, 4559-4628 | -0.017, 11.4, 11.9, 13.8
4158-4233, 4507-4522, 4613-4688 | -0.065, 10.4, 13.8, 14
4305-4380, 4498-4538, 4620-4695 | -0.047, 10.7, 13.1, 14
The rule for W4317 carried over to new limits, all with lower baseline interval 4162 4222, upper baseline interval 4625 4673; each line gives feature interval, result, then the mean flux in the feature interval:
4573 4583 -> -0.031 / 13.9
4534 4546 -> -0.023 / 13.5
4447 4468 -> 0.035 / 12.2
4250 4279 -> 0.017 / 10.9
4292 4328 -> 0.236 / 9.2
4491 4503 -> -0.024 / 13.2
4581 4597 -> 0.053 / 13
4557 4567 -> -0.025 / 13.7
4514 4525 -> -0.003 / 13.1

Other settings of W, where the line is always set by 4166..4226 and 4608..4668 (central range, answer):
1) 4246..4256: 0.01 mag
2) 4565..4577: -0.03 mag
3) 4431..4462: 0.04 mag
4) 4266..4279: 0.04 mag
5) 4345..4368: 0.02 mag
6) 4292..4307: 0.34 mag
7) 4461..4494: 0.01 mag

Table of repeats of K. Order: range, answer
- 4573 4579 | 14.2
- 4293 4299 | 8.36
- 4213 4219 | 11.6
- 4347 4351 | 12.1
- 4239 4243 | 10.4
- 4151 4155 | 10.2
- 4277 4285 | 11.1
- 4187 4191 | 9.72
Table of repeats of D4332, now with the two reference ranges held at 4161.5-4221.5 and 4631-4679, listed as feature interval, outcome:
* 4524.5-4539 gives 1.0 angstrom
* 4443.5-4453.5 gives -0.5 angstrom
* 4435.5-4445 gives -0.1 angstrom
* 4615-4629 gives -1.3 angstrom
